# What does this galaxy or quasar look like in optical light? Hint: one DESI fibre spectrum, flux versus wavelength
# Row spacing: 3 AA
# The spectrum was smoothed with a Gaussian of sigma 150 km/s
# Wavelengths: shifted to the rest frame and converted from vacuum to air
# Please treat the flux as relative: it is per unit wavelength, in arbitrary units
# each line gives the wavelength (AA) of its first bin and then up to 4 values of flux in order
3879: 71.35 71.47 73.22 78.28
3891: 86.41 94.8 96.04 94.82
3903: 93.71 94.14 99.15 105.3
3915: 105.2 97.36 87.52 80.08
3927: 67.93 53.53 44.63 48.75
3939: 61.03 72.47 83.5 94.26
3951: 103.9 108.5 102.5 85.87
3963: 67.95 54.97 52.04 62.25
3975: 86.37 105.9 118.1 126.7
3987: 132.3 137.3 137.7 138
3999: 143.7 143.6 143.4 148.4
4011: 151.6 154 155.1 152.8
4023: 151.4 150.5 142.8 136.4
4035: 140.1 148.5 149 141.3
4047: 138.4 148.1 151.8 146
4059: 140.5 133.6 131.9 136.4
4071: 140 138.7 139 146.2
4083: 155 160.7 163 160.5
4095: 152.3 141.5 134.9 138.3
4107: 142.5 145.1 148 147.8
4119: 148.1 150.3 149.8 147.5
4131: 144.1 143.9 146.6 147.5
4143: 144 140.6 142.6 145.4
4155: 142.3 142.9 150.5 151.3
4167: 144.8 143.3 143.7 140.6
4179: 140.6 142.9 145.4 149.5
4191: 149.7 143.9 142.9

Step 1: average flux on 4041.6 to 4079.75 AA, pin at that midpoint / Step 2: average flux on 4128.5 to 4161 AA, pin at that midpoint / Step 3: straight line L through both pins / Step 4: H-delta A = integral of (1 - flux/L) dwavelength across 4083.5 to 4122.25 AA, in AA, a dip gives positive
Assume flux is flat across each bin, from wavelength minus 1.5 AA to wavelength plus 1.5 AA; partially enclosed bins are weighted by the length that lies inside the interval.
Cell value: -1.7 AA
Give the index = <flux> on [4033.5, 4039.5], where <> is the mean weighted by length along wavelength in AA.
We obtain 144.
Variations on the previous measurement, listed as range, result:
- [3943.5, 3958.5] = 98.5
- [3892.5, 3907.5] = 94.7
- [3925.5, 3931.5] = 60.7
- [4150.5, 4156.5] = 144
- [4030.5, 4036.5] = 138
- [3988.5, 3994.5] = 138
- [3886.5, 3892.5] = 82.3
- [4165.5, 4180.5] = 143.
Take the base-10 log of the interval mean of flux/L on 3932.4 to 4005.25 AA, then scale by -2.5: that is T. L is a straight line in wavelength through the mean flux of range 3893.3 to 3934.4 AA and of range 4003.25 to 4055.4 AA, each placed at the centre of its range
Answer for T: 0.19 mag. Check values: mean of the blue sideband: 86.7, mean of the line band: 98.1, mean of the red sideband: 147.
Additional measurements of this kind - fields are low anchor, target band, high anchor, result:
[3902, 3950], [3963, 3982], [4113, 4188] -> 0.21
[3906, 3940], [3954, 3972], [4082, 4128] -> 0.24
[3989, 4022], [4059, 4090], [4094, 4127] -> 0.01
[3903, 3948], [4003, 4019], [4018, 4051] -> -0.15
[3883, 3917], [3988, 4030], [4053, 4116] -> -0.18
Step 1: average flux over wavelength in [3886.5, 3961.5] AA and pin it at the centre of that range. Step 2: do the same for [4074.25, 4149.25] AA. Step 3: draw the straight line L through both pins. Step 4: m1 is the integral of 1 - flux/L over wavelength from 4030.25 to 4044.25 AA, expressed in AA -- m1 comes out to -2.3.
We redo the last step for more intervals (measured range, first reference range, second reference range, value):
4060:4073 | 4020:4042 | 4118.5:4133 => 0.96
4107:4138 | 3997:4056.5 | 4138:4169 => -0.28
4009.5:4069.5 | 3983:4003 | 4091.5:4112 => -2.07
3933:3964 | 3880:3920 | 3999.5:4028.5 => 9.40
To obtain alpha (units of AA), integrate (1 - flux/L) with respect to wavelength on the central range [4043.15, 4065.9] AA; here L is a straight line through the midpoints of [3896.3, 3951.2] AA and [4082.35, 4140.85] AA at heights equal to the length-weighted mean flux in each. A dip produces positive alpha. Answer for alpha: -2.4 AA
